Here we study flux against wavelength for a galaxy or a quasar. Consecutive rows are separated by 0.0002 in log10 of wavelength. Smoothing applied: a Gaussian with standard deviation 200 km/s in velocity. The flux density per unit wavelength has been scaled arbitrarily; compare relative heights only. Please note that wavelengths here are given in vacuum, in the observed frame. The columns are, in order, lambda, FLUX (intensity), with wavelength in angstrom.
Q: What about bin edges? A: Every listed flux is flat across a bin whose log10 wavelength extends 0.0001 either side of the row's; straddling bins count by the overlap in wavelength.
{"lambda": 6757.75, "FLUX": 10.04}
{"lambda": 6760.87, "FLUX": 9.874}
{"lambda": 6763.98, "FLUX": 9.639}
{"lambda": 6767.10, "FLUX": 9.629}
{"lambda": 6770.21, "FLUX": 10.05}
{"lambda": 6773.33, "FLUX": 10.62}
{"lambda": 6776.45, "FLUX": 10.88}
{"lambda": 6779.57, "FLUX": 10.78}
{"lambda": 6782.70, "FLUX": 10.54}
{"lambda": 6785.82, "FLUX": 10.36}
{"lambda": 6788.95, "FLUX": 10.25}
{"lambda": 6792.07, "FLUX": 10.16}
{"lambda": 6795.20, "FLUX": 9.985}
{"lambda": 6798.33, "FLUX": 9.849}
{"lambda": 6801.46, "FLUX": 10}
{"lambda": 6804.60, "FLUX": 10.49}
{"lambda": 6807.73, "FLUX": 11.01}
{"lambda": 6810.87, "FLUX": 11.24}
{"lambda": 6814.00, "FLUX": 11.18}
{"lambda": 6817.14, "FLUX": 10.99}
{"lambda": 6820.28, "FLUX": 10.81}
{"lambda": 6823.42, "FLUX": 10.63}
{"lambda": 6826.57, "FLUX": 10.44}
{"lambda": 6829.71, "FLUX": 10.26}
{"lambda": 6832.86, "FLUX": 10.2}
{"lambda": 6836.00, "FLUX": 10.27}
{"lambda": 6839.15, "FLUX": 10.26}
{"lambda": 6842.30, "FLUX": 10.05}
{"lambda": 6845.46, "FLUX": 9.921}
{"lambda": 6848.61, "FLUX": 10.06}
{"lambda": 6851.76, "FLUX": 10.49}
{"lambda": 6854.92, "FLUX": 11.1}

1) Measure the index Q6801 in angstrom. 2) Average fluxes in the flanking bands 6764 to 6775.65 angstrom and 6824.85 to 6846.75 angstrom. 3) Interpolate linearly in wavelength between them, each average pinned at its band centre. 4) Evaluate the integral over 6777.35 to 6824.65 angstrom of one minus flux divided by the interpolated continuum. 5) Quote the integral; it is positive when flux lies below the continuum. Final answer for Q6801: -1.9 angstrom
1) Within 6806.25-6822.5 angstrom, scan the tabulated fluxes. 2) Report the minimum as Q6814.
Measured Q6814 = 10.81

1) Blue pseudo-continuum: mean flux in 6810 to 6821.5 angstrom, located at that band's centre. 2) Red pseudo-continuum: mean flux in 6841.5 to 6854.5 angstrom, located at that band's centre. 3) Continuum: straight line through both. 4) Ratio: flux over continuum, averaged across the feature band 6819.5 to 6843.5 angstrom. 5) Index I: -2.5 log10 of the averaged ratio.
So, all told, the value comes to 0.030 mag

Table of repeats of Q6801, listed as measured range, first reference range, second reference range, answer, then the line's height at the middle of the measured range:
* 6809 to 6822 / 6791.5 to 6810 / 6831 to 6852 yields -1.02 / 10.2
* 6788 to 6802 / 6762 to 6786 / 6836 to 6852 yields 0.29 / 10.3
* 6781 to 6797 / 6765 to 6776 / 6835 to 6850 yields -0.18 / 10.1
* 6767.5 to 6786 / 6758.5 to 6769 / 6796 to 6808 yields -1.08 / 9.92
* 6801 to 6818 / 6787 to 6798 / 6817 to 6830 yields -0.77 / 10.4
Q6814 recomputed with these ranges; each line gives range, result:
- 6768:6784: 10.05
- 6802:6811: 10.49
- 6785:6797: 9.985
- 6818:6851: 9.921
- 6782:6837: 9.849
